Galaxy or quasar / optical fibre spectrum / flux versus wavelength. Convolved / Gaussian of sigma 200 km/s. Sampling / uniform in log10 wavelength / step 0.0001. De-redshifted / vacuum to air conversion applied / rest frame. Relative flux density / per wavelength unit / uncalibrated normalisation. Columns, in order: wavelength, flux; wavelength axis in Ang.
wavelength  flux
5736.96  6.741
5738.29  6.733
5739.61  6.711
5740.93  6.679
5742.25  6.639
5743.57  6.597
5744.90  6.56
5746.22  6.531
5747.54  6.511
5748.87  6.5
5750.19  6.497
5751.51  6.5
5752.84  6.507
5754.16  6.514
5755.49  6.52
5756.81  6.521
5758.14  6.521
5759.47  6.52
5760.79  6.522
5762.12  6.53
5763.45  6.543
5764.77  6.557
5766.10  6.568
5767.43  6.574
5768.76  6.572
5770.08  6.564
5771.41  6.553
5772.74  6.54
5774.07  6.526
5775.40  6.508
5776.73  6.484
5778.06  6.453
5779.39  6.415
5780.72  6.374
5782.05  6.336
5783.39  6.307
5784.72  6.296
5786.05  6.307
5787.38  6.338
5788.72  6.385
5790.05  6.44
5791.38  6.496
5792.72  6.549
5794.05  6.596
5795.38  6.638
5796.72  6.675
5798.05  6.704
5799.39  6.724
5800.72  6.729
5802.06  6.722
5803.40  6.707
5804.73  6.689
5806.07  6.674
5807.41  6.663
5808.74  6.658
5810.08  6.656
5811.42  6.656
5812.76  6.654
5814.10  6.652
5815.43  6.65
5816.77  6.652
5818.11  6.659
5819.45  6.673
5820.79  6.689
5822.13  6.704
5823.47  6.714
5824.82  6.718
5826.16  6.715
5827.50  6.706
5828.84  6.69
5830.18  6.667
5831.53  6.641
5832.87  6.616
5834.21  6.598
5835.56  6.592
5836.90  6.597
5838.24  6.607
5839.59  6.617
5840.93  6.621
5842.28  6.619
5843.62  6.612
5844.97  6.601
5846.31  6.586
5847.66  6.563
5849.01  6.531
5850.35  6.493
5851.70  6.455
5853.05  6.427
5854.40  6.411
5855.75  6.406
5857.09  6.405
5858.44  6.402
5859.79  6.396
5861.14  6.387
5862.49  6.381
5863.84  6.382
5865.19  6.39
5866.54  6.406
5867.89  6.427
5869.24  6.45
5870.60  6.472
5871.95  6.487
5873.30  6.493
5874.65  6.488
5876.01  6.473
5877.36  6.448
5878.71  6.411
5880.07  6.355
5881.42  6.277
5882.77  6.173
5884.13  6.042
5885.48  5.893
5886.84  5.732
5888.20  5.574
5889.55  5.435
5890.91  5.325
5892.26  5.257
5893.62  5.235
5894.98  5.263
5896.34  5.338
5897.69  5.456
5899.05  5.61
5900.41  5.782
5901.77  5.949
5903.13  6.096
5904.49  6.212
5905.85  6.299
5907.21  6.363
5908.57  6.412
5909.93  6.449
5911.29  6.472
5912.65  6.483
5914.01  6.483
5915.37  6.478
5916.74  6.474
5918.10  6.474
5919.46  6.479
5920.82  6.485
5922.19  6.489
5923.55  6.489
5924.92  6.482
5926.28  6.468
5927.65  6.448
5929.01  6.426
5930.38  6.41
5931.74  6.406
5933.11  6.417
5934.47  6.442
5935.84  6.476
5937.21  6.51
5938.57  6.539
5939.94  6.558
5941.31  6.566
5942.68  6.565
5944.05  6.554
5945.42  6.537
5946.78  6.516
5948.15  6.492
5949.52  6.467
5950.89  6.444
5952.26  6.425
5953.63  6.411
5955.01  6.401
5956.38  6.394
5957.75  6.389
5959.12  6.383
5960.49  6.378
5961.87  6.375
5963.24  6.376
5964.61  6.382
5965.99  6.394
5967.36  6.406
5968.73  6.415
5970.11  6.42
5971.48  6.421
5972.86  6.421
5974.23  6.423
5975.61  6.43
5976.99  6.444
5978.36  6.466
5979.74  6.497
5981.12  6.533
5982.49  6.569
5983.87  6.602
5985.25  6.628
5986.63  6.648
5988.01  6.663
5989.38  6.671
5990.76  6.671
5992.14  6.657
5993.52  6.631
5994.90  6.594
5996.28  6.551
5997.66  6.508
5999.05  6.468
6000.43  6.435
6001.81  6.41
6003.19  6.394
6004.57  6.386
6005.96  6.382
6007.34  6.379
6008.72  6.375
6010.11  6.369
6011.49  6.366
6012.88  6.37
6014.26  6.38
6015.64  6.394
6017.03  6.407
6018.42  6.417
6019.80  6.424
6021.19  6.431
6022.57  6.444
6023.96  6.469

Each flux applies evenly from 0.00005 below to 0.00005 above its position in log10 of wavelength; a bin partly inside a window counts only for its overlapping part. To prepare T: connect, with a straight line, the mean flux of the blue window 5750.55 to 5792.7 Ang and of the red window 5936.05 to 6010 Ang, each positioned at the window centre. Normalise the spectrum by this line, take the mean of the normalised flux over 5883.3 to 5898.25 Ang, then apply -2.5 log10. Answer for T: 0.18 mag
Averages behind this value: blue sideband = 6.48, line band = 5.51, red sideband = 6.48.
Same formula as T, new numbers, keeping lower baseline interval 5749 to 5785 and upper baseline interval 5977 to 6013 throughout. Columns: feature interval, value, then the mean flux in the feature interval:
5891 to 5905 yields 0.16 mag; 5.6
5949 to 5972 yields 0.02 mag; 6.4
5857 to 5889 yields 0.03 mag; 6.3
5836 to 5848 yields -0.02 mag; 6.61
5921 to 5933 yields 0.01 mag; 6.45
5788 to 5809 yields -0.02 mag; 6.63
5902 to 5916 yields 0.02 mag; 6.36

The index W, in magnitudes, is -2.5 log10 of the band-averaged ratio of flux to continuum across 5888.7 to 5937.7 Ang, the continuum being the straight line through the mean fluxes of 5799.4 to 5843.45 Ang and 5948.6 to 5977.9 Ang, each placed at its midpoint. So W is 0.06 mag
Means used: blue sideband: 6.66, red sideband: 6.41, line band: 6.16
